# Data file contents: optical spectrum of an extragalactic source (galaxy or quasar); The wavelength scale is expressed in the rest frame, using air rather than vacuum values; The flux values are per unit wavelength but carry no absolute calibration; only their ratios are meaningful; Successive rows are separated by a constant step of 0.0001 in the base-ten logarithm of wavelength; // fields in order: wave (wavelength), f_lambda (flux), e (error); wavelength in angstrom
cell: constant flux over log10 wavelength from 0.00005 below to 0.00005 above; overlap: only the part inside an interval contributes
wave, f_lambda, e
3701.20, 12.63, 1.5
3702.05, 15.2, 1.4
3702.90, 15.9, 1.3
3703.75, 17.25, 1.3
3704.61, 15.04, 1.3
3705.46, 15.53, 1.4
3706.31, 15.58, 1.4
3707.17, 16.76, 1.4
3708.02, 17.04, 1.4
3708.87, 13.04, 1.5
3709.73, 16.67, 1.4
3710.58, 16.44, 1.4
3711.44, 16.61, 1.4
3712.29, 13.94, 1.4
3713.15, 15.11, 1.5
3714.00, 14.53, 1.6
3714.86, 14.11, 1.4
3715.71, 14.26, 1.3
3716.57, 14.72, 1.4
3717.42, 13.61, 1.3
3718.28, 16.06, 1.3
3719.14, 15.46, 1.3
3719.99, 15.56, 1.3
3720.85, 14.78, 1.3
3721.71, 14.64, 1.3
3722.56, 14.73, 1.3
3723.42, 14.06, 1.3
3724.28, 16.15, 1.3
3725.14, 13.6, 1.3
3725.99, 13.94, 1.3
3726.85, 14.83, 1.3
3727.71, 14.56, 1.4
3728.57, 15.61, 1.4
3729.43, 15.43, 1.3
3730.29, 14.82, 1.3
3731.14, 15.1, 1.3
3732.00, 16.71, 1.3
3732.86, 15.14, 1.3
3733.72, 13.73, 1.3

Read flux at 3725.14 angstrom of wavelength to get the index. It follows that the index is 13.6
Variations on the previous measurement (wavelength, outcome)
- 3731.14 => 15.1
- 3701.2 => 12.63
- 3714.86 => 14.11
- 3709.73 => 16.67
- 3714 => 14.53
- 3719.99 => 15.56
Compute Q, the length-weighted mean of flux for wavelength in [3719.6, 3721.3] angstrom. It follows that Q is 15.1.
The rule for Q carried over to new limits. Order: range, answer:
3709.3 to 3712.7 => 15.9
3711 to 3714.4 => 15.1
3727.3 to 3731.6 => 15.1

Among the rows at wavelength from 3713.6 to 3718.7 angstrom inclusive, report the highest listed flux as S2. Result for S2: 16.06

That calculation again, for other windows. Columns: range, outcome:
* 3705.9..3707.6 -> 16.76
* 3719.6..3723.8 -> 15.56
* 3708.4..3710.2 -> 16.67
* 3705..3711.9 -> 17.04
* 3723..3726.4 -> 16.15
